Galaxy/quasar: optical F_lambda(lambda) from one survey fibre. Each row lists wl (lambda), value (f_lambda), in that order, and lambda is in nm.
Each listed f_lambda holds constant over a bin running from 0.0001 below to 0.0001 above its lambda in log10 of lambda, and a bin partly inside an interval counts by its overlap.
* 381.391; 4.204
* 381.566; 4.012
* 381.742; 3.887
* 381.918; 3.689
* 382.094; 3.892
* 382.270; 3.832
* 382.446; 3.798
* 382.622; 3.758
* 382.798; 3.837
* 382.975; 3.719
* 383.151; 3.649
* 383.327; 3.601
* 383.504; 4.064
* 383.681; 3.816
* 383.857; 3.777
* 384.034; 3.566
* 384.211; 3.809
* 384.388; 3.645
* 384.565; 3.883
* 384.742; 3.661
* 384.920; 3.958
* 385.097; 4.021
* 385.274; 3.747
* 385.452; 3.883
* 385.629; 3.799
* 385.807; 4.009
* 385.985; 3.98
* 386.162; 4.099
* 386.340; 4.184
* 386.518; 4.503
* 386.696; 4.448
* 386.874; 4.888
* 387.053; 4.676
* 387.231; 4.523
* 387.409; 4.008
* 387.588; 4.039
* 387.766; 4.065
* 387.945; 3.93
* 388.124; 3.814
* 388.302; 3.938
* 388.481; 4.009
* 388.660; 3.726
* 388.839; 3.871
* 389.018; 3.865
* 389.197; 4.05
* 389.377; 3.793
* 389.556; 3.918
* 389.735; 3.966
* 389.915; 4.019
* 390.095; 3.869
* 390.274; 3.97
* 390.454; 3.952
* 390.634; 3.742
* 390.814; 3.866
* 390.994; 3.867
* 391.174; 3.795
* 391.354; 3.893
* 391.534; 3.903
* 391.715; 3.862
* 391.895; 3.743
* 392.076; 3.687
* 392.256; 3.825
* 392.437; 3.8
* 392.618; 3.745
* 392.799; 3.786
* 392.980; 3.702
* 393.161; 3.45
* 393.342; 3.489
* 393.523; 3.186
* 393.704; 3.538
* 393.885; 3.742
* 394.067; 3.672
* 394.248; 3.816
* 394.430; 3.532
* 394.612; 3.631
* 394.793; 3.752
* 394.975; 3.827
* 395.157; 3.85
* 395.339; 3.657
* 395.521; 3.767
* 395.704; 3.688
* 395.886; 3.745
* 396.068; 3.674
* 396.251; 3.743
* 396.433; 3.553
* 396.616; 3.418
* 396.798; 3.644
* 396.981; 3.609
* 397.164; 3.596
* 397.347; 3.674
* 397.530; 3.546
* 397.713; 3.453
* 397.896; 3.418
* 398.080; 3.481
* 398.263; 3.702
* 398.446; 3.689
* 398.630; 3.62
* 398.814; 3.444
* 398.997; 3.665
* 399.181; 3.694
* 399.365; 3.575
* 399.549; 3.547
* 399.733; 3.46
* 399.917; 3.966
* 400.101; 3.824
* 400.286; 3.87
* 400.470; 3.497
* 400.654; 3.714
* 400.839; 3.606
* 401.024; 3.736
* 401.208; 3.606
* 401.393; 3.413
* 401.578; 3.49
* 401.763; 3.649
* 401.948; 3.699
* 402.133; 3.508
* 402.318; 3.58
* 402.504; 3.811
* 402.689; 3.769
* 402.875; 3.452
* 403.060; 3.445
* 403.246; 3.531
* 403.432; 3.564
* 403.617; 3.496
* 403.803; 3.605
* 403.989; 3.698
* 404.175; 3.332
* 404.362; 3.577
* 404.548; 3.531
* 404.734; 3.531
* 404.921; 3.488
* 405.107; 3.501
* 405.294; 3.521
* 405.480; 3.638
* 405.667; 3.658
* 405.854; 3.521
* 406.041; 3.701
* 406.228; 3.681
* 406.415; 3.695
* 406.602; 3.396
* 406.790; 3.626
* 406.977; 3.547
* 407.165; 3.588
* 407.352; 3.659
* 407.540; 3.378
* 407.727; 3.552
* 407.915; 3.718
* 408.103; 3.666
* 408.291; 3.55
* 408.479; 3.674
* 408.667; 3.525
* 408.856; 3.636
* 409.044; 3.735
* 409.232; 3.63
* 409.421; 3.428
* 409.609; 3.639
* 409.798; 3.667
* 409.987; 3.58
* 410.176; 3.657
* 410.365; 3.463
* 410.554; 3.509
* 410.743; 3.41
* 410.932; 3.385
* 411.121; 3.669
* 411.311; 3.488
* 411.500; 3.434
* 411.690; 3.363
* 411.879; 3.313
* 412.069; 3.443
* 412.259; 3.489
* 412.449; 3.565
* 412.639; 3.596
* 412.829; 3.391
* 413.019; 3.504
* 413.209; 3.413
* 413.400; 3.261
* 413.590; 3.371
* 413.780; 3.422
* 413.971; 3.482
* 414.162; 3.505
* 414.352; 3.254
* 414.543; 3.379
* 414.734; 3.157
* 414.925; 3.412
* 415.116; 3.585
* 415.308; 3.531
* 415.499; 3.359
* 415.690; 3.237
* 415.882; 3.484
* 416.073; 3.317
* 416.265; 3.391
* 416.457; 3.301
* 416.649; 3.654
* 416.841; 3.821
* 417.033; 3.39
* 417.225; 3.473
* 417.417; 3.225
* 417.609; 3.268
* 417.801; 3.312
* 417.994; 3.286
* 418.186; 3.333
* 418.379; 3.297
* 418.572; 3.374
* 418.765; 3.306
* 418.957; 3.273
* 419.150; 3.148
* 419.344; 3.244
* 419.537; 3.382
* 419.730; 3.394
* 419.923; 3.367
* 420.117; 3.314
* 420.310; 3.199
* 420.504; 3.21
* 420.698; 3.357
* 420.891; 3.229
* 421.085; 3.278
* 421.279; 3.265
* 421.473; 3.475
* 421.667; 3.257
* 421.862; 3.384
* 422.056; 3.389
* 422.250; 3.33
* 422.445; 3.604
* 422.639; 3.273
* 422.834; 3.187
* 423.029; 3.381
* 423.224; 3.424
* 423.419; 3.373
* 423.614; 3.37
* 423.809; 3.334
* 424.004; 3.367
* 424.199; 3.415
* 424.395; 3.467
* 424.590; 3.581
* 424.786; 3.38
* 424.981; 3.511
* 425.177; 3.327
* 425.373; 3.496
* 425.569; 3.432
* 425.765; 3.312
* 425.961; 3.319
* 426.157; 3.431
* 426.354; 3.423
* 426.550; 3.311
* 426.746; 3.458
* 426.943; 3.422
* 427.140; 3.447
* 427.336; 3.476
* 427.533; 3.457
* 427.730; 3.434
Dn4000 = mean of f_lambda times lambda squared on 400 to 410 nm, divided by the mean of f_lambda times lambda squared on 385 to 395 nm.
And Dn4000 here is 1.0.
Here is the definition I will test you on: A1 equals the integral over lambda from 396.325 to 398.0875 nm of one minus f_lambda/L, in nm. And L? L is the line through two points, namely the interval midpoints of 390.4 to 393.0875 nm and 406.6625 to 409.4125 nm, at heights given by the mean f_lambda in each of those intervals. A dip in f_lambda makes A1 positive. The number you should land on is 0.09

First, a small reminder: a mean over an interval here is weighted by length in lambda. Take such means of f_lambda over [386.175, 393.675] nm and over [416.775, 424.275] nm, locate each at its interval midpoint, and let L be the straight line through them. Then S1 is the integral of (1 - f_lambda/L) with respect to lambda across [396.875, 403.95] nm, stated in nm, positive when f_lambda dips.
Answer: 0.23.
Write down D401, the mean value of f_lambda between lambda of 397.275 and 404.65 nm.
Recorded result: 3.6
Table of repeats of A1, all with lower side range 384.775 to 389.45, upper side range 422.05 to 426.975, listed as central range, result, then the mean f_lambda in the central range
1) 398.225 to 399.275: 0.06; 3.63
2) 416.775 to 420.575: 0.19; 3.33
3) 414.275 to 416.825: 0.11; 3.4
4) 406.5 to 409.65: 0.09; 3.58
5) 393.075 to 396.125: 0.22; 3.65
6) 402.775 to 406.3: 0.19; 3.55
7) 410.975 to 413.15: 0.09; 3.47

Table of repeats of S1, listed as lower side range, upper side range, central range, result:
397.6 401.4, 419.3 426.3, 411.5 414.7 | 0.05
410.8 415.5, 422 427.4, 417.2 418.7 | 0.05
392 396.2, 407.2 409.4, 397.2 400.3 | 0.03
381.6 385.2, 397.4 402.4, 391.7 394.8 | 0.02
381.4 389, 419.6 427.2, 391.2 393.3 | 0.05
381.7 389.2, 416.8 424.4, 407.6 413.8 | -0.01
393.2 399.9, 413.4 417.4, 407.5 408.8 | -0.04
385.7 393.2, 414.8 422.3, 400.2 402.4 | 0.06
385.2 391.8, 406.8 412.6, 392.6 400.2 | 0.41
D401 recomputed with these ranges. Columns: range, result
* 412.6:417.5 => 3.42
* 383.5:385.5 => 3.81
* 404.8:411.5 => 3.57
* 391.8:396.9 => 3.67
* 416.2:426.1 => 3.36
